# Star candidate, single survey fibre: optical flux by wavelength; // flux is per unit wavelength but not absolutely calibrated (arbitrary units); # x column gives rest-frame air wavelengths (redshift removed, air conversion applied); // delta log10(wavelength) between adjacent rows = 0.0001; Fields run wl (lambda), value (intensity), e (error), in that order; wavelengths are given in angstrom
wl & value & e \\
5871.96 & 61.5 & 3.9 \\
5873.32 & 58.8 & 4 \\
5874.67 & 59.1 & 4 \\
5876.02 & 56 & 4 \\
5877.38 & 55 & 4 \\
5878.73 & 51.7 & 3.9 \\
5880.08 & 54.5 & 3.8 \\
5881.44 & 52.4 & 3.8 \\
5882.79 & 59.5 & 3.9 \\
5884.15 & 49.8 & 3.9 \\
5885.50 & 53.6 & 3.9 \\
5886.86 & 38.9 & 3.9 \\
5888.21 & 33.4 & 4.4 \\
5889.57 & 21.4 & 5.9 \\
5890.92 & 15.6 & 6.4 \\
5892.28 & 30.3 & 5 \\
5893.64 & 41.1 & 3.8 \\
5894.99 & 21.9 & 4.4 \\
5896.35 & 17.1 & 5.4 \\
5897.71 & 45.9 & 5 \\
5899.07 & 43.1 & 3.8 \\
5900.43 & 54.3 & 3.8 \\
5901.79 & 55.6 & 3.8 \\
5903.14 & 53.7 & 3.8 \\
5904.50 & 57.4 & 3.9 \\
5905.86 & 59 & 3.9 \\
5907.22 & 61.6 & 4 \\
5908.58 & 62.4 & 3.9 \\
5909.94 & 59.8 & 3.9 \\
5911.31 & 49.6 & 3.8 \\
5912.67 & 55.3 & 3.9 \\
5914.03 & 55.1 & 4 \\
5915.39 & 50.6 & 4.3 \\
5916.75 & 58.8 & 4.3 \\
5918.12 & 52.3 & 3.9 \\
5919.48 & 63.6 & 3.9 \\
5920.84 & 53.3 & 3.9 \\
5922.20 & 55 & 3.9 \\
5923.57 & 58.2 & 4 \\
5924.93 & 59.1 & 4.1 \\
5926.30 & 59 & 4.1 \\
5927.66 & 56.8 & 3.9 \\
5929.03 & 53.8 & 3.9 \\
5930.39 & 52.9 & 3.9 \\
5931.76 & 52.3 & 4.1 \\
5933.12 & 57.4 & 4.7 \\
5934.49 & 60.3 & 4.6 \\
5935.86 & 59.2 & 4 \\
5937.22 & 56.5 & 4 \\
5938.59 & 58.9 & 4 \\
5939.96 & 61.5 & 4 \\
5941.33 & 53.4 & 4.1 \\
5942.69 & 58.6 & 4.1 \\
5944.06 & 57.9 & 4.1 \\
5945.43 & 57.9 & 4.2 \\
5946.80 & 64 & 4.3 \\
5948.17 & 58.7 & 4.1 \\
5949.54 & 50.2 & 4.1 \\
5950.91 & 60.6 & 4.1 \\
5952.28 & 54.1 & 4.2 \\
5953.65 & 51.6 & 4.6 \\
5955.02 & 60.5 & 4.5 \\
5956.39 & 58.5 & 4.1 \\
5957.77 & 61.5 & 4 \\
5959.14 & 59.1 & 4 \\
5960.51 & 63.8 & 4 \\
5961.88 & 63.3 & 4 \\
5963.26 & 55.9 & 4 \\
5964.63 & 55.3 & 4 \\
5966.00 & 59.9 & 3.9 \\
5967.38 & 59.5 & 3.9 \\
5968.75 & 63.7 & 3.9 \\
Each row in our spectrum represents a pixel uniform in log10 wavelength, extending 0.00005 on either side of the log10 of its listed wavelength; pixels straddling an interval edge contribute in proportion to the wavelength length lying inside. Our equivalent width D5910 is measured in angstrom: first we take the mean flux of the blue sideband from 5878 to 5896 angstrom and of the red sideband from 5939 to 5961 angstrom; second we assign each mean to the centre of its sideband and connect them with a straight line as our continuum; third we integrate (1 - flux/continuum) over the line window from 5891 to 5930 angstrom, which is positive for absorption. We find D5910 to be -3.31 angstrom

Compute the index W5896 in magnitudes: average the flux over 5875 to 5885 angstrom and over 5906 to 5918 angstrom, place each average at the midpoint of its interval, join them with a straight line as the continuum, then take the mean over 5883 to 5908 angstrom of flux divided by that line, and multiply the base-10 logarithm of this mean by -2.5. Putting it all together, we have 0.29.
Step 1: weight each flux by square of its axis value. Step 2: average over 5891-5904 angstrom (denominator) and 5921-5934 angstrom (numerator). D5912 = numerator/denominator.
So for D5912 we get 1.43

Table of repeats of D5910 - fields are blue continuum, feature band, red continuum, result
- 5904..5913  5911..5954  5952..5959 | 0.88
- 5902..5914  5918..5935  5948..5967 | 0.28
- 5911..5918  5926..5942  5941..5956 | -0.28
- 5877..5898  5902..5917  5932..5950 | -2.97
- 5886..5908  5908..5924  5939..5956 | -3.07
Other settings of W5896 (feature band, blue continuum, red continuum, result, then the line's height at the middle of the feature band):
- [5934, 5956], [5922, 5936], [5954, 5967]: 0.01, 58.1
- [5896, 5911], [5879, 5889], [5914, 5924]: 0.01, 52.7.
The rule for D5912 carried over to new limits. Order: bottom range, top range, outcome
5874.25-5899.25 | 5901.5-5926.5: 1.37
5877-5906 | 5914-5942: 1.32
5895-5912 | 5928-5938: 1.12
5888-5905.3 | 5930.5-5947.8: 1.55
